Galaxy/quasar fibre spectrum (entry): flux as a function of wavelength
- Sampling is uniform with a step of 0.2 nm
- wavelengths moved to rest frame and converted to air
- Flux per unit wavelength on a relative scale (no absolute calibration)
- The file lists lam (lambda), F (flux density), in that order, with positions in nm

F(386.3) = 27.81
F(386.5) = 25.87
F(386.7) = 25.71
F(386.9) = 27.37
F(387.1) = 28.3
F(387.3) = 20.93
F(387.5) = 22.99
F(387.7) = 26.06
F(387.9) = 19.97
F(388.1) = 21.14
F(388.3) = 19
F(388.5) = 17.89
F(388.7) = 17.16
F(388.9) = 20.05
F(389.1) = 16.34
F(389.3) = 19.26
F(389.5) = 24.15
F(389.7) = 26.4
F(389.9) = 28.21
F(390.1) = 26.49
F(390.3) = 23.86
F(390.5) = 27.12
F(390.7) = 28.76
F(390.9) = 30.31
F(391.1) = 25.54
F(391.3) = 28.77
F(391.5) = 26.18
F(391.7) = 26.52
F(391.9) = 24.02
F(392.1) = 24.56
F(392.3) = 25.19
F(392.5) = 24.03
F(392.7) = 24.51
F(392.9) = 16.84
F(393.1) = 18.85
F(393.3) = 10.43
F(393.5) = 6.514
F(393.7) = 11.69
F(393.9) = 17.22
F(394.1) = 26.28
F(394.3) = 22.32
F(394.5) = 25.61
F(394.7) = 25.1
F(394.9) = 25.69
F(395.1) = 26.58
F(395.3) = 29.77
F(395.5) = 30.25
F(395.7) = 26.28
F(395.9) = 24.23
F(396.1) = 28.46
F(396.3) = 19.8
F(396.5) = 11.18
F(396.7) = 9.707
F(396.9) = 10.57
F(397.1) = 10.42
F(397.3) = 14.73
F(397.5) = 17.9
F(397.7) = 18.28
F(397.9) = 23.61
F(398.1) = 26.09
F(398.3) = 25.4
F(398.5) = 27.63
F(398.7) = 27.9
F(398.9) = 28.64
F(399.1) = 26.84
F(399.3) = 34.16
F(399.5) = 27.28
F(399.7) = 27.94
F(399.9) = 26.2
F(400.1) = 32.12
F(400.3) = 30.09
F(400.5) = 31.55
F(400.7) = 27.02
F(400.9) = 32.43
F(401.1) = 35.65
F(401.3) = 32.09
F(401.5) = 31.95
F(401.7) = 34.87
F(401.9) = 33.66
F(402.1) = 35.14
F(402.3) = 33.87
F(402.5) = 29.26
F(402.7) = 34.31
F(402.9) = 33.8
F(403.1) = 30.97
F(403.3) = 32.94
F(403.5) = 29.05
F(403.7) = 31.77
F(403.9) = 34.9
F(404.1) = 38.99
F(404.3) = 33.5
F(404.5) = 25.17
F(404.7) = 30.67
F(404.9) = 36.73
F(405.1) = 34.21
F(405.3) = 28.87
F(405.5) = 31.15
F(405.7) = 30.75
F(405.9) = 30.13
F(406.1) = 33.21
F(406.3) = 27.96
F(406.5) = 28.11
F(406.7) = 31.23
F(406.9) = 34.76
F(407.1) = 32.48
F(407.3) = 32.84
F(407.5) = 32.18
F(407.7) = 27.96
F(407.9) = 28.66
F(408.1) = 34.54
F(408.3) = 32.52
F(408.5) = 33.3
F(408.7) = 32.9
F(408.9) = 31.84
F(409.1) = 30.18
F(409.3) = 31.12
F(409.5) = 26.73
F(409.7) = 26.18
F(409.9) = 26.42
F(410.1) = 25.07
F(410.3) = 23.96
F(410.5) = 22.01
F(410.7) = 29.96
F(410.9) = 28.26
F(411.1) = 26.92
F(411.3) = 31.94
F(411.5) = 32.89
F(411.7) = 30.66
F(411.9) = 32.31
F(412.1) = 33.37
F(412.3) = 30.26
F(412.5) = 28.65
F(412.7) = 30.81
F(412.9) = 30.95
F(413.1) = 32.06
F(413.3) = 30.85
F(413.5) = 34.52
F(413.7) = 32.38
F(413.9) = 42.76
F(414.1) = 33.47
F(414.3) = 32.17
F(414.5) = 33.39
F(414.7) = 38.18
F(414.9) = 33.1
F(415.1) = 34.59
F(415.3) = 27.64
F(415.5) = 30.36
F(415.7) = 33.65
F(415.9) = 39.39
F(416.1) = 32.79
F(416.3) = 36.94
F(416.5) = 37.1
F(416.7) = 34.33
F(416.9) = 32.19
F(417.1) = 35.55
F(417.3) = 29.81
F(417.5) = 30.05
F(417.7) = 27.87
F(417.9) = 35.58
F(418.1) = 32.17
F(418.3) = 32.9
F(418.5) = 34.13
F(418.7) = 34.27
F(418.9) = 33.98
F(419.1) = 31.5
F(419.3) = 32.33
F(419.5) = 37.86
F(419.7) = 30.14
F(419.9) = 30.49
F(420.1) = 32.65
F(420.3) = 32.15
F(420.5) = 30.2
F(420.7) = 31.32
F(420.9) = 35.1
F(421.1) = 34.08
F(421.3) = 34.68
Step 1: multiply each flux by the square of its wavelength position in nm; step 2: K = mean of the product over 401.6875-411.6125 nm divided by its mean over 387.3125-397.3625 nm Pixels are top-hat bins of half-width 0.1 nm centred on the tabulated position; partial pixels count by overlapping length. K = 1.52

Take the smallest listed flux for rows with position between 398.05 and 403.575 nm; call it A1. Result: 25.4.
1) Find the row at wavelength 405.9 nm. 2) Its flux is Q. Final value 30.13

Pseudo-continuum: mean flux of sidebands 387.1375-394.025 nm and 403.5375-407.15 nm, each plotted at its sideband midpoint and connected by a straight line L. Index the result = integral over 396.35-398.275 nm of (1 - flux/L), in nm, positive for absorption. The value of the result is 0.75 nm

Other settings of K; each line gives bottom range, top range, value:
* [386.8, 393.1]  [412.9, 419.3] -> 1.61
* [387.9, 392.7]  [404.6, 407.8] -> 1.43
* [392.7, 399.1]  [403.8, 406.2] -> 1.62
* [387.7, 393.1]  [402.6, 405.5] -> 1.48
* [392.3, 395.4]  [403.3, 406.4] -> 1.61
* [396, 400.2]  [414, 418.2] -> 1.61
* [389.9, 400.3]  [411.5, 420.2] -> 1.57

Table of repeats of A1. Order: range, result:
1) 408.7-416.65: 22.01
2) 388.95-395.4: 6.514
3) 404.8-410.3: 23.96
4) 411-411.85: 26.92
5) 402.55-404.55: 25.17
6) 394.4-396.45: 19.8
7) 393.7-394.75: 17.22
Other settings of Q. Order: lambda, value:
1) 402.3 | 33.87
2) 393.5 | 6.514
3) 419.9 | 30.49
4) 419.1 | 31.5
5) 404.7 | 30.67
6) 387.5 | 22.99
